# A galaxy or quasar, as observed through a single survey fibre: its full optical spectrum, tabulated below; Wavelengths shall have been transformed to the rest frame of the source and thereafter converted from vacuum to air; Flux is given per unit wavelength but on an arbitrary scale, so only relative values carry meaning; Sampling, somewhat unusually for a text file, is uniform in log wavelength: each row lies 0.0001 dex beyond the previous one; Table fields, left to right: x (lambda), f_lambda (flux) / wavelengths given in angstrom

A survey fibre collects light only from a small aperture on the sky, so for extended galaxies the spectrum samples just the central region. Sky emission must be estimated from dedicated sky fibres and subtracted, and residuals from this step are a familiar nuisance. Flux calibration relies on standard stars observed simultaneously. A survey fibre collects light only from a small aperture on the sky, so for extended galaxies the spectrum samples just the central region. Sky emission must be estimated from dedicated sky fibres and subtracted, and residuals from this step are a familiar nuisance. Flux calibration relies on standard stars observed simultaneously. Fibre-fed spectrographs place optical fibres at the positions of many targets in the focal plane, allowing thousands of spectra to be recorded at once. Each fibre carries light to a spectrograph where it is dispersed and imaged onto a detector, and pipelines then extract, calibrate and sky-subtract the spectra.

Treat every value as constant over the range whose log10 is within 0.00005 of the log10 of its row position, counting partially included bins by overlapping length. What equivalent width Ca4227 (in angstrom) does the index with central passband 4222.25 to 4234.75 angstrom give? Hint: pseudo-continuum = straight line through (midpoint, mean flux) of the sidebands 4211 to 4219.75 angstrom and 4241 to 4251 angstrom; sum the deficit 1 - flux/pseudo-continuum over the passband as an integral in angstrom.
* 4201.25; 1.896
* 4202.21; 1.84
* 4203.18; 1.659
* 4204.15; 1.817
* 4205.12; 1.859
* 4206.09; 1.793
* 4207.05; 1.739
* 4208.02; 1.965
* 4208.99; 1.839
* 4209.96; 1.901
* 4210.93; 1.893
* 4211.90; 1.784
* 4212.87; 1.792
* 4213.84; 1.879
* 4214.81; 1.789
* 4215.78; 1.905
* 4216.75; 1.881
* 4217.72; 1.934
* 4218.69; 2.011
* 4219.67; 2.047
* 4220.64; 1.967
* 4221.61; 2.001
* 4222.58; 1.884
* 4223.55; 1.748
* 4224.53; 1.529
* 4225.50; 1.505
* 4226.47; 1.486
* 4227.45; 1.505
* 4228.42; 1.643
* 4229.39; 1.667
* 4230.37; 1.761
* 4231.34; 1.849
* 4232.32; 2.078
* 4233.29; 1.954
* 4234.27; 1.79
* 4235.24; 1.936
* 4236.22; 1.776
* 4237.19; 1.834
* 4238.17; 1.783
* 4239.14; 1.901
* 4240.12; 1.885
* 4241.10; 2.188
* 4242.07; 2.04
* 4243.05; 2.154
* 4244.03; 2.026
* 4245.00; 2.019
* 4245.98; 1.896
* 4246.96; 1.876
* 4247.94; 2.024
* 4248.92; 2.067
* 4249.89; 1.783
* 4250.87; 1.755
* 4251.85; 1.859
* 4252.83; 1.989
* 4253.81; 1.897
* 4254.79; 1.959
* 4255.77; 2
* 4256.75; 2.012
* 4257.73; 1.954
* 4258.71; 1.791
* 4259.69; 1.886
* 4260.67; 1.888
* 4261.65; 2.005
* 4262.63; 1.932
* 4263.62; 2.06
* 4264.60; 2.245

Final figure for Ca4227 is 1.3 angstrom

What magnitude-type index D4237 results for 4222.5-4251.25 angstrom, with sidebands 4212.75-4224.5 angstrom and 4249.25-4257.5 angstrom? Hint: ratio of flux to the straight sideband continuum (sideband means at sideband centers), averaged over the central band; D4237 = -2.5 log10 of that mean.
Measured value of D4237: 0.03 mag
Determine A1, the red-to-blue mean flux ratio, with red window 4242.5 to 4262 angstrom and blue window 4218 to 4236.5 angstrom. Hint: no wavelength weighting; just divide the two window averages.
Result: 1.08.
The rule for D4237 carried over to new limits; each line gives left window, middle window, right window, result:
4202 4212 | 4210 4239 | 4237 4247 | 0.05 mag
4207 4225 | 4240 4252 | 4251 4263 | -0.03 mag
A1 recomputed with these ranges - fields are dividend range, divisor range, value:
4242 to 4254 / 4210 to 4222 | 1.02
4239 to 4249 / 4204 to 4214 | 1.09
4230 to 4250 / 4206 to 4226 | 1.05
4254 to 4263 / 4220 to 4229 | 1.14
